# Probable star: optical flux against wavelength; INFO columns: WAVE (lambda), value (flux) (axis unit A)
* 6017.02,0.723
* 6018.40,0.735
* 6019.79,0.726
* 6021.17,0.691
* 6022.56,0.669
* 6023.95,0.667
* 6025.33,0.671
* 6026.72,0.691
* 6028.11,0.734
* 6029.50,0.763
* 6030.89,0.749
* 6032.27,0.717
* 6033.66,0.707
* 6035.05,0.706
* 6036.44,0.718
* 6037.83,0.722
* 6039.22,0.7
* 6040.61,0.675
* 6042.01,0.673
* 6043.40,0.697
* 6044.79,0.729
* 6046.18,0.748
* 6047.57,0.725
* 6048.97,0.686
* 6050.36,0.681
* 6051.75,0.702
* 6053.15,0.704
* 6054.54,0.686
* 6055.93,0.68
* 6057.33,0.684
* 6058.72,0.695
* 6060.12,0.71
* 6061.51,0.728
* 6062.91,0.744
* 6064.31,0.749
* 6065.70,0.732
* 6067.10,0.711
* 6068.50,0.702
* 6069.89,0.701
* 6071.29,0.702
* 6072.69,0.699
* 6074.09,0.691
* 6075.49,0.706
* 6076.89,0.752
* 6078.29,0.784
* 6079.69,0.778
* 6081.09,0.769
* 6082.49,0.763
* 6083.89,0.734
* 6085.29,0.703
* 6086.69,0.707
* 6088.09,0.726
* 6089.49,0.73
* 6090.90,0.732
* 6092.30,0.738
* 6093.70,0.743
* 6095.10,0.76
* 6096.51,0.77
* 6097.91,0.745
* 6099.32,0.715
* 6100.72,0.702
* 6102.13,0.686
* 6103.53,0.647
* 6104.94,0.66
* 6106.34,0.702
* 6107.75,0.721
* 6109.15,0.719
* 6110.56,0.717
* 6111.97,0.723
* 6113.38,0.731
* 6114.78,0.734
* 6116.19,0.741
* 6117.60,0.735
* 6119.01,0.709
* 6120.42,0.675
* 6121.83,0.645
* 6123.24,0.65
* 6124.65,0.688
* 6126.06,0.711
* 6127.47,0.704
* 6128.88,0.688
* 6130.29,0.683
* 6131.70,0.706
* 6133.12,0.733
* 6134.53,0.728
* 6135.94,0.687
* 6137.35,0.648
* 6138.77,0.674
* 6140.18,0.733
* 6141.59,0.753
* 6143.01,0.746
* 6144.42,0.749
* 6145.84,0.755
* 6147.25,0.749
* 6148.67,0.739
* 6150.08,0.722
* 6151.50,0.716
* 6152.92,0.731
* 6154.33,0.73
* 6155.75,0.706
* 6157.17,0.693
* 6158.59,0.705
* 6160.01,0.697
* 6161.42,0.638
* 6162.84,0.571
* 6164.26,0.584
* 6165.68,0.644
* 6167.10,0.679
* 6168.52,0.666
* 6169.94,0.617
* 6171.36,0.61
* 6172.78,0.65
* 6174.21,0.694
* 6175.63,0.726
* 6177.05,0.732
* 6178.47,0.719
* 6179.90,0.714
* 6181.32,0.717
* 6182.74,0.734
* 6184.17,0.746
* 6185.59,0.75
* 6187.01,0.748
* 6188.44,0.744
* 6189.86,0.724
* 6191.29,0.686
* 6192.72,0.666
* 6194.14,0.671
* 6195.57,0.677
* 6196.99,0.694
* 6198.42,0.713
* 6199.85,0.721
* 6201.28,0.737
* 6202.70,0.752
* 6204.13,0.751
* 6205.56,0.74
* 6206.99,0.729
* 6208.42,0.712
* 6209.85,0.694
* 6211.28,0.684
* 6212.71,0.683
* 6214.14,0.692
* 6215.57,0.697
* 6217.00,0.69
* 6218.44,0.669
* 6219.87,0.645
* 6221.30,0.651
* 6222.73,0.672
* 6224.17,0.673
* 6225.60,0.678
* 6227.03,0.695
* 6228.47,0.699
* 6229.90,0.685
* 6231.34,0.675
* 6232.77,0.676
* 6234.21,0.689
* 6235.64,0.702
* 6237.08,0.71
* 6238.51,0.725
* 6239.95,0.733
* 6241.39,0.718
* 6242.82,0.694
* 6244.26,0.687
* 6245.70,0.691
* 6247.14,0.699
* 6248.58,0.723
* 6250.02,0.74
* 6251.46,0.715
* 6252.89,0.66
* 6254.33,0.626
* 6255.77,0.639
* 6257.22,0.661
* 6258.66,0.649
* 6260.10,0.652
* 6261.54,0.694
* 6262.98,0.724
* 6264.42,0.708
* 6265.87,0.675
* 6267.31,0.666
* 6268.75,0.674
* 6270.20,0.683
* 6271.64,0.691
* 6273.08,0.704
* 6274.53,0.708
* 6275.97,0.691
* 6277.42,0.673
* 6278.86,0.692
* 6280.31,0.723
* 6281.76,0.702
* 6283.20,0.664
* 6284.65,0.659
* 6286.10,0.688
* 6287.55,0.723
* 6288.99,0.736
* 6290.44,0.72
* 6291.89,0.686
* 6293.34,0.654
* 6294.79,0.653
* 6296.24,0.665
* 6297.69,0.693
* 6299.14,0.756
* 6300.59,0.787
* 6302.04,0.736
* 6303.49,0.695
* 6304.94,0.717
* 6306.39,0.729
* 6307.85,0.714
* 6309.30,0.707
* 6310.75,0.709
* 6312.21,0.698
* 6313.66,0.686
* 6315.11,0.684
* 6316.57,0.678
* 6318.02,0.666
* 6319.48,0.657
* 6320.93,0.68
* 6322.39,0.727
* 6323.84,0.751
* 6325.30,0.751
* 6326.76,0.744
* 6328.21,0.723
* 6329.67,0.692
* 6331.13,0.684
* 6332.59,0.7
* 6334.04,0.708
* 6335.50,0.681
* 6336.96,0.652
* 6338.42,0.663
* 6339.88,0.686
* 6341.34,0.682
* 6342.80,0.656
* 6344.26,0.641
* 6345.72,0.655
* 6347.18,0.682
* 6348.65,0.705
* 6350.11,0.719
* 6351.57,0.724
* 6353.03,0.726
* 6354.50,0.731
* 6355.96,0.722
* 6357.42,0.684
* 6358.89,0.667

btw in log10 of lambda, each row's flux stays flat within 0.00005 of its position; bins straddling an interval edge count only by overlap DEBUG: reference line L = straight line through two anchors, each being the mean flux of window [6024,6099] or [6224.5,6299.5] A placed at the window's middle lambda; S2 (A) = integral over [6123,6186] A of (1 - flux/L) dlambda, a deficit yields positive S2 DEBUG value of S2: 0.7 A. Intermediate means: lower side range 0.719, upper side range 0.69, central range 0.698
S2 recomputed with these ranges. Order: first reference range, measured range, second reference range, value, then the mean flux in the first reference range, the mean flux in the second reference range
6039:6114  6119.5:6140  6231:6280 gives 0.6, 0.717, 0.69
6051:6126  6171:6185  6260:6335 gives 0.0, 0.716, 0.7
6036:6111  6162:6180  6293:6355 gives 1.3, 0.716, 0.699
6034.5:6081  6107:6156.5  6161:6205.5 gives -0.9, 0.713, 0.694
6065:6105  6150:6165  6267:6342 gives 0.8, 0.725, 0.698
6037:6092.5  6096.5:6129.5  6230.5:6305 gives 0.4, 0.717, 0.694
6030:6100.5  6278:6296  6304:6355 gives 0.3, 0.72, 0.697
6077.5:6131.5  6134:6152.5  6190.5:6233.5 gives -0.4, 0.718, 0.693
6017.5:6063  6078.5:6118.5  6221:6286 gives -1.5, 0.706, 0.688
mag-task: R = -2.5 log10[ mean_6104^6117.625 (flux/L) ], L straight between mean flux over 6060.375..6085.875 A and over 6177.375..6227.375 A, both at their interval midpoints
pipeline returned 0.01 mag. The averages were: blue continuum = 0.73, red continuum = 0.705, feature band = 0.716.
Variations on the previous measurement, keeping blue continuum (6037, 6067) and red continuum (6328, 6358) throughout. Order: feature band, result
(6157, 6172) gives 0.09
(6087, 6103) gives -0.04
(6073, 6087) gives -0.05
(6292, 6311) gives -0.02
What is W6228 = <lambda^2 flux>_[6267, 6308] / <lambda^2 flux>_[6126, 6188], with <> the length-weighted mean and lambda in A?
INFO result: 1.04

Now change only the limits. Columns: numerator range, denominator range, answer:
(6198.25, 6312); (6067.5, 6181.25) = 1.03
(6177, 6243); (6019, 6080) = 1.04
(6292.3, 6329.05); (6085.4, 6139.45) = 1.06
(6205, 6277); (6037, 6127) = 1.02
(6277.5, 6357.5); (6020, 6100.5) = 1.06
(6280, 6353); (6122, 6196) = 1.05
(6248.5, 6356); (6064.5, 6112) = 1.03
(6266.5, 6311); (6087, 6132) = 1.04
